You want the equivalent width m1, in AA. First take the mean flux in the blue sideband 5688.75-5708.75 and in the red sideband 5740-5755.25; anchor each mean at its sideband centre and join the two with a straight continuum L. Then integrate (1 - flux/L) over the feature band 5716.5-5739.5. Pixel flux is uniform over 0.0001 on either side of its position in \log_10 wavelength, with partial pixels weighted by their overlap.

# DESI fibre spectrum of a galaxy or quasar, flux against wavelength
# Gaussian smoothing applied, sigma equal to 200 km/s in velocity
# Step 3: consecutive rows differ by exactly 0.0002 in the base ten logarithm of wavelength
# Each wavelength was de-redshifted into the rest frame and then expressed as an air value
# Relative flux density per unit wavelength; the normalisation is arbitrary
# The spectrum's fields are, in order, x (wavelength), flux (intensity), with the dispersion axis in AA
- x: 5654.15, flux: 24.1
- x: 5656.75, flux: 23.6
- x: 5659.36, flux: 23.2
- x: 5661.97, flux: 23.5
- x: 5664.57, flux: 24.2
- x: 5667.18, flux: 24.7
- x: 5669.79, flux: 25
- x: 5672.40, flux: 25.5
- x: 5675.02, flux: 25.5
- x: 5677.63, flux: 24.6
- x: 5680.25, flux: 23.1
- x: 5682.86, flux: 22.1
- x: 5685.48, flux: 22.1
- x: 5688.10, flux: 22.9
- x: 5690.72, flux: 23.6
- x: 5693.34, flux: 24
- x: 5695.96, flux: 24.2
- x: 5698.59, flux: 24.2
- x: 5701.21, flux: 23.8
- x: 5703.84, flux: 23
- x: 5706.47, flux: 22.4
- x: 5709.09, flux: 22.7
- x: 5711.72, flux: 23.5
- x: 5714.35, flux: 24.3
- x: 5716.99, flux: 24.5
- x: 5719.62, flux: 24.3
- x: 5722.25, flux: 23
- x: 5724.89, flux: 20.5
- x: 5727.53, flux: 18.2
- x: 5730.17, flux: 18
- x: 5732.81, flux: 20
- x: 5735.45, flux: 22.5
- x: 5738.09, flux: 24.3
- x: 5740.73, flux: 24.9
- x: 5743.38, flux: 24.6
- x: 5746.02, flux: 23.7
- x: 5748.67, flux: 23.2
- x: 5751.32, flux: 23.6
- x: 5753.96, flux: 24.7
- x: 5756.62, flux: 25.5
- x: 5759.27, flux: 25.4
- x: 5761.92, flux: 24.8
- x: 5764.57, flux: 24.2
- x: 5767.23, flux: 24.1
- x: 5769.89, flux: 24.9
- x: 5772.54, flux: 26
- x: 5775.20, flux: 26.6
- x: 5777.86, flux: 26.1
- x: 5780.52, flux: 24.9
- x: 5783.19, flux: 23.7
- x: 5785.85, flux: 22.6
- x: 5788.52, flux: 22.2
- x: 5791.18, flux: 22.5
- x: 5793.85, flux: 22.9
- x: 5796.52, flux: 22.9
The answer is 2.2 AA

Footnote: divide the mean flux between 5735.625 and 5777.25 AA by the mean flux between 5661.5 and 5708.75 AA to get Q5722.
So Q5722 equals 1.0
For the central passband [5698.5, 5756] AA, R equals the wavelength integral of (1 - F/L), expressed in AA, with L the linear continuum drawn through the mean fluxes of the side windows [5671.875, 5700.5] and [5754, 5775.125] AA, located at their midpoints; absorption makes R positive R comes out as 3.59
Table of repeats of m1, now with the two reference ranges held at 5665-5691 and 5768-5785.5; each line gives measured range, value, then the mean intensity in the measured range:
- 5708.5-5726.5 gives 0.9 AA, 23.2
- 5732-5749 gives 0.9 AA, 23.4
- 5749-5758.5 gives 0.1 AA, 24.5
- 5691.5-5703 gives 0.1 AA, 24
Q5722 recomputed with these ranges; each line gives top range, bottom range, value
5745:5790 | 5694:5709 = 1.04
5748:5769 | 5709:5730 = 1.10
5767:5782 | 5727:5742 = 1.19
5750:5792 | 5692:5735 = 1.09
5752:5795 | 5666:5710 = 1.03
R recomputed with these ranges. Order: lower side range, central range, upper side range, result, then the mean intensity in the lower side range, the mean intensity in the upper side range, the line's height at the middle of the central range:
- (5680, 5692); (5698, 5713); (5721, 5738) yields -1.0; 22.7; 20.6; 21.8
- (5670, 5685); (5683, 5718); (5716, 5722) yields 1.0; 24.1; 24.2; 24.1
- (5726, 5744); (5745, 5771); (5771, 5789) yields -1.4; 21.7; 24.7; 23.2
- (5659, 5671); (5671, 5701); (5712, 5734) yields -0.7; 24.2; 21.7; 23.3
